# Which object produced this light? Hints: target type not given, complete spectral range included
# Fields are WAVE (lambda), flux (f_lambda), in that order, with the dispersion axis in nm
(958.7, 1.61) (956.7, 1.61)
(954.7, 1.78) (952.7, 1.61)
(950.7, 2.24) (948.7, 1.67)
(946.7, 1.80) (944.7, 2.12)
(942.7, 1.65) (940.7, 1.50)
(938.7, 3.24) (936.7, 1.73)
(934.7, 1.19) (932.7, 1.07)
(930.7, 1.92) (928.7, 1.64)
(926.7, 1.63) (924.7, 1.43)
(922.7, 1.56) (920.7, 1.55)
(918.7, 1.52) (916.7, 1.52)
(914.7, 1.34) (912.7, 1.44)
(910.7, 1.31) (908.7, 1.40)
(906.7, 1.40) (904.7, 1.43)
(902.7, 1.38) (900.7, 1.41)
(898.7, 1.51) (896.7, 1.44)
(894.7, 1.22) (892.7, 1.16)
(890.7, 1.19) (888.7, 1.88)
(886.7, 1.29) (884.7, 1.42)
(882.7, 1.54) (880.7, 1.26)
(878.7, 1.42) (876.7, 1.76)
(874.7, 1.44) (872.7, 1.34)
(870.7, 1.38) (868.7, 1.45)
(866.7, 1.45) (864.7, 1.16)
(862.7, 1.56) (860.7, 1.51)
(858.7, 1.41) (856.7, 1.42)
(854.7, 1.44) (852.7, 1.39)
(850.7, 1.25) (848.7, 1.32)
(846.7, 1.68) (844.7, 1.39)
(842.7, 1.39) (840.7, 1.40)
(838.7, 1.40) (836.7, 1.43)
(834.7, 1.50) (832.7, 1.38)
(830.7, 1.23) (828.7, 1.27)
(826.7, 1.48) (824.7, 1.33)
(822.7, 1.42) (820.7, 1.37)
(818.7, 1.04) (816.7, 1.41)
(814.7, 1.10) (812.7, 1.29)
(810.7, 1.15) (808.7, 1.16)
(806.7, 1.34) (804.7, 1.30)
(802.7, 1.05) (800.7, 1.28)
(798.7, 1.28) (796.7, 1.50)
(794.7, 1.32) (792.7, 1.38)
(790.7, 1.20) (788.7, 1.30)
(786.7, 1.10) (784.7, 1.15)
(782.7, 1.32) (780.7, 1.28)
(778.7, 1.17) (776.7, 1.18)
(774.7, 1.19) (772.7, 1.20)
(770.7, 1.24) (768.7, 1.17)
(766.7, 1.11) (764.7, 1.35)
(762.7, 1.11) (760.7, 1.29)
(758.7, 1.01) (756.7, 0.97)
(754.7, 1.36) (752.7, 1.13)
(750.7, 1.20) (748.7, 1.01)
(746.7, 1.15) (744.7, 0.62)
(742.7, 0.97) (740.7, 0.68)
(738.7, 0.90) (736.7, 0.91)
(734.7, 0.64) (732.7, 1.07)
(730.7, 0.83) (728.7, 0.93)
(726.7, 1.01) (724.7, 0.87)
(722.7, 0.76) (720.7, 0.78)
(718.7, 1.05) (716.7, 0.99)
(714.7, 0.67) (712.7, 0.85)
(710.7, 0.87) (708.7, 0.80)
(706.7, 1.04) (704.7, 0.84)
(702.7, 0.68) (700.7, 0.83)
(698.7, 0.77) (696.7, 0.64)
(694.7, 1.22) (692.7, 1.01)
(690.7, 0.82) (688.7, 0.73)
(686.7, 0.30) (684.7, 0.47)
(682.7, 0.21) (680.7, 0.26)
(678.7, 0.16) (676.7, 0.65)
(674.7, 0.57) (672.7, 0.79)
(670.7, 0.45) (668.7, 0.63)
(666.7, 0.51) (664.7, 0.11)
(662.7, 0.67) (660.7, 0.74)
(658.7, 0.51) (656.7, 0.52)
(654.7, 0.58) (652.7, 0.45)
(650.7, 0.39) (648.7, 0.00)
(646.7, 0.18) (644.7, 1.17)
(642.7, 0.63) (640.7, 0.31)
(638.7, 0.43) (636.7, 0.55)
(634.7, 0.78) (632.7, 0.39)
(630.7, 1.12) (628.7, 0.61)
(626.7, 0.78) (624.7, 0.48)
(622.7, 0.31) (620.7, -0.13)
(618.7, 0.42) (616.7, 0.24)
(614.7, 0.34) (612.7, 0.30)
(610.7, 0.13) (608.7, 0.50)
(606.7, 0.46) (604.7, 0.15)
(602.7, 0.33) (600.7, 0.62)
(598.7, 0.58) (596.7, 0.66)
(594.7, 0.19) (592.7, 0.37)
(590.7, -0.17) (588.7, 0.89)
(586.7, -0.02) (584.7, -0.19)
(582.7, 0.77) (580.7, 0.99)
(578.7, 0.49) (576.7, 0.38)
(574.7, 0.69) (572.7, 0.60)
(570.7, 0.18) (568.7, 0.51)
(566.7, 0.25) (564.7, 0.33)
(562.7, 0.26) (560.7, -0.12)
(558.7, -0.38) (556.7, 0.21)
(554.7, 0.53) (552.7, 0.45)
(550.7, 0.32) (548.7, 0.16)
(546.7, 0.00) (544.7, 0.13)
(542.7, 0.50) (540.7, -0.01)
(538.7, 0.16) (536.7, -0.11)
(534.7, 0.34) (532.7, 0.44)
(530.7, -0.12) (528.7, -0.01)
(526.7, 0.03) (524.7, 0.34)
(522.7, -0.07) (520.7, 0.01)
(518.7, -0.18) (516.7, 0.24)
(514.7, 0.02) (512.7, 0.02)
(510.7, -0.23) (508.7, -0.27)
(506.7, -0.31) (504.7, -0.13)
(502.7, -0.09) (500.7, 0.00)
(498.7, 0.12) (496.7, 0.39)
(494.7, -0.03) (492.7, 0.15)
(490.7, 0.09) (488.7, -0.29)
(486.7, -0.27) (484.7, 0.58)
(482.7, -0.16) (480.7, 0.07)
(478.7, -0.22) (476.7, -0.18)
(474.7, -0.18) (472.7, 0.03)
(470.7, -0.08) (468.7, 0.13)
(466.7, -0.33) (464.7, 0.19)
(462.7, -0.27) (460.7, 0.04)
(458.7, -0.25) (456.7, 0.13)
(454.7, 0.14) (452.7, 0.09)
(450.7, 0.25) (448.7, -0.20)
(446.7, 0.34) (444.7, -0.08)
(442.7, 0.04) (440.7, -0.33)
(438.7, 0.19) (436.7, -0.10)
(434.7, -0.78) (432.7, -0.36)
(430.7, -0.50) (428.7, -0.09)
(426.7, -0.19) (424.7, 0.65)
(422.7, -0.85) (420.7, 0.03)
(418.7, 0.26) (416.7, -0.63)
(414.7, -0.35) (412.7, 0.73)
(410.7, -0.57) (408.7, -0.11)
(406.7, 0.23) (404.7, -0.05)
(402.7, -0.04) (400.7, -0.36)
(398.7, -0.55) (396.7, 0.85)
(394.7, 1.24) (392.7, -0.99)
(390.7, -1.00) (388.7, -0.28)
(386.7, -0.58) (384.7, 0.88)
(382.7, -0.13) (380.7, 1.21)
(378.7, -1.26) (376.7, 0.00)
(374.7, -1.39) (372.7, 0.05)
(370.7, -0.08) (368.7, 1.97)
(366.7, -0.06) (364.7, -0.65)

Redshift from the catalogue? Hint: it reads 0.729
